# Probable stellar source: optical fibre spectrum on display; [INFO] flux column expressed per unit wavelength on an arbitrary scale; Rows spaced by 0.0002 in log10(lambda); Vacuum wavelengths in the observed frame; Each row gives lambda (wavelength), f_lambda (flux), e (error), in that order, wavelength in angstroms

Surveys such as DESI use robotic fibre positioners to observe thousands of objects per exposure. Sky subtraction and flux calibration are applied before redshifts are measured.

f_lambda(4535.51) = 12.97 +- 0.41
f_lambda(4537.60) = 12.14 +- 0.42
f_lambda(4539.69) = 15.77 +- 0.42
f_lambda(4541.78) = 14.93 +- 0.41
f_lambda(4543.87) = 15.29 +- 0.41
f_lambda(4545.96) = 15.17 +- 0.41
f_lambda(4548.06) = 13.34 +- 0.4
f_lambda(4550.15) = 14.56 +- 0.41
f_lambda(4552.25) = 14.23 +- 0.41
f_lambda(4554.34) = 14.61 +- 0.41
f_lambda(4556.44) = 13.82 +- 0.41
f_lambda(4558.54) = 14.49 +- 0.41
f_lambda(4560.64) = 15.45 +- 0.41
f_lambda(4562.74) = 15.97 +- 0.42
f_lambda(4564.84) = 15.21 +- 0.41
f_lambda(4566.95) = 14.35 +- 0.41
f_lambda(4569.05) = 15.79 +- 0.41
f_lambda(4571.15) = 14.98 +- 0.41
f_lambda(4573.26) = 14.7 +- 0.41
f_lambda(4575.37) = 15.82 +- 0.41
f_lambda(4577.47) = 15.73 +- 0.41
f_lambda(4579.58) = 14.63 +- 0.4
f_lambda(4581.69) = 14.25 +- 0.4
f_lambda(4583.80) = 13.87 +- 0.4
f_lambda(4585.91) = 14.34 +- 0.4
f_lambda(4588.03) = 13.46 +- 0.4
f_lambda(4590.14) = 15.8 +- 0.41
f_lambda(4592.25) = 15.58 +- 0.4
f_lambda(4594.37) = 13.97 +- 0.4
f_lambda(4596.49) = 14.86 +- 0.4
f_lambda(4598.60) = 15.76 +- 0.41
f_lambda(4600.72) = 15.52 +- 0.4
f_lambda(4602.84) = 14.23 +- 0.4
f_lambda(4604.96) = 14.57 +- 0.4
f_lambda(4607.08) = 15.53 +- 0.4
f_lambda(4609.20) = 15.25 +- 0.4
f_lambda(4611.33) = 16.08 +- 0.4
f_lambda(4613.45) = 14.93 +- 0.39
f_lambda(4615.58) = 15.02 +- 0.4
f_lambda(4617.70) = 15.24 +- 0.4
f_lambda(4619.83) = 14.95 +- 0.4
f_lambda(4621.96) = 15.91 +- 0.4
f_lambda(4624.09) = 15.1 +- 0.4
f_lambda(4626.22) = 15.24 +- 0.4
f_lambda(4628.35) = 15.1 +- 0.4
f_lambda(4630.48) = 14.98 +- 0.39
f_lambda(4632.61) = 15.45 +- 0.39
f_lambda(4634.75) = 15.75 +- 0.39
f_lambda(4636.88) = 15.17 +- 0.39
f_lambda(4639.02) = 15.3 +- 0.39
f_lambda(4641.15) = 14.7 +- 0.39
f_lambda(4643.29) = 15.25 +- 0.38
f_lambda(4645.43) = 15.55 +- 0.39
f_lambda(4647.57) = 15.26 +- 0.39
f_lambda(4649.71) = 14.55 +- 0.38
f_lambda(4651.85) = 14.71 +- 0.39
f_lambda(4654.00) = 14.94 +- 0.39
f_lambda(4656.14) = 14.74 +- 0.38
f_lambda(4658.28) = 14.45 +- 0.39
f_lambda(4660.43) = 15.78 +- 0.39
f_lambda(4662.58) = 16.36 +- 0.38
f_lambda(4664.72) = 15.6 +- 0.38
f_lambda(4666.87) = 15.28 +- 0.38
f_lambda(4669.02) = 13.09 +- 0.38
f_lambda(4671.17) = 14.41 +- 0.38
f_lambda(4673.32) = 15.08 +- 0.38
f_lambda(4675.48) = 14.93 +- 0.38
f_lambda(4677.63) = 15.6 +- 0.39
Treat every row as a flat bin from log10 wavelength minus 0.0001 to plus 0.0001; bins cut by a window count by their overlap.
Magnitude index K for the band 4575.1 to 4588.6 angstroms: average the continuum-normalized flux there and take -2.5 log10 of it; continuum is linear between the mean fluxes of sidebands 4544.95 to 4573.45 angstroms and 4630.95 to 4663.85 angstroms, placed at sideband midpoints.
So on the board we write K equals 0.02 mag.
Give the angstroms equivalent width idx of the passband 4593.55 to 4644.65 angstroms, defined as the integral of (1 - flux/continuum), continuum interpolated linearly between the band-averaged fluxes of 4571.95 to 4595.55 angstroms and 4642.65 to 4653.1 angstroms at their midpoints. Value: -0.9 angstroms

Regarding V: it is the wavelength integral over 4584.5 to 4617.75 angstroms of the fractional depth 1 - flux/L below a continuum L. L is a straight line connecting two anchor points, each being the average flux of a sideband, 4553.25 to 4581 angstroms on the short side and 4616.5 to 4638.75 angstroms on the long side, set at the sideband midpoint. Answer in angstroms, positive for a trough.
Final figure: 0.4 angstroms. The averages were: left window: 15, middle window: 15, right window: 15.3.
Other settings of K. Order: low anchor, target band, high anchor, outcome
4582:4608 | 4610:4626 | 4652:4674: -0.03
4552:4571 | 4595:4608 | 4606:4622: 0.01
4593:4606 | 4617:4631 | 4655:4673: -0.02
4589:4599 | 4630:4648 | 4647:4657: -0.03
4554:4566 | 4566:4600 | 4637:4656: 0.01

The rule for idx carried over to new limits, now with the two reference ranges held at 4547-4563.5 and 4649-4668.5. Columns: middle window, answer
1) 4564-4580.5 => -0.6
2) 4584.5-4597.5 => 0.1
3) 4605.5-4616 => -0.4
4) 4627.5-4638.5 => -0.2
